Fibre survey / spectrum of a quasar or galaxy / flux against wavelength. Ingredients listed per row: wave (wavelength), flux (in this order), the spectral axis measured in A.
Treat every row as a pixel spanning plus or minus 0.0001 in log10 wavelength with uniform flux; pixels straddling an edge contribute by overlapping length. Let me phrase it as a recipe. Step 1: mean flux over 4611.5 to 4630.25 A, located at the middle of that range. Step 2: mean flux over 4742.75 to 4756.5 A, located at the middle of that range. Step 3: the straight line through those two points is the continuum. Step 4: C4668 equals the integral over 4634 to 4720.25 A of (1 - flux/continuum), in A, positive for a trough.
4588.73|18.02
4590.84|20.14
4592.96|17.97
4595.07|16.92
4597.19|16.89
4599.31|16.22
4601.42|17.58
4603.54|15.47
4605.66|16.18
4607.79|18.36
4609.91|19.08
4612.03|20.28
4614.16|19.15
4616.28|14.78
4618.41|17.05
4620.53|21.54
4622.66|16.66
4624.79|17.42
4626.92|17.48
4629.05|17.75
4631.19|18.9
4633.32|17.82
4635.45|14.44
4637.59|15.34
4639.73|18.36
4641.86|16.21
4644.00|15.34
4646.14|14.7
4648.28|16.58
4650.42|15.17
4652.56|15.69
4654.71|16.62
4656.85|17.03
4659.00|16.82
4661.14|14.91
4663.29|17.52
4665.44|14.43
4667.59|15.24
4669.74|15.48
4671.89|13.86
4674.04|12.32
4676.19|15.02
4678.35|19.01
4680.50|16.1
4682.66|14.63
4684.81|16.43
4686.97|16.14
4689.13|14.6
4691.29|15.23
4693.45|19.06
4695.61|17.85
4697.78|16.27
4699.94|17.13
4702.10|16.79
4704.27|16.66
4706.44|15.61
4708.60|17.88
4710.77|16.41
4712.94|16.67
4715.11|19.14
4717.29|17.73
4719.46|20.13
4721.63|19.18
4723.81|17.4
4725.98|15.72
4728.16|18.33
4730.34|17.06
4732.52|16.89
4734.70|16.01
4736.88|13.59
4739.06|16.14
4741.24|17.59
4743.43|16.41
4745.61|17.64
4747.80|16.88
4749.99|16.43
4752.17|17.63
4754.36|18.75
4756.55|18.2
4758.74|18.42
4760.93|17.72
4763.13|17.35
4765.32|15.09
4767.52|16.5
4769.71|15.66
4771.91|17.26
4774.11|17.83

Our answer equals 7.0 A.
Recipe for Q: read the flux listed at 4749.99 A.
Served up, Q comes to 16.43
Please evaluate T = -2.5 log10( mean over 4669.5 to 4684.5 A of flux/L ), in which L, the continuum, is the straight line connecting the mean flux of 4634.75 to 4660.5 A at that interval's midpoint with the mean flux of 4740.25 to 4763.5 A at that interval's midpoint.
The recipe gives 0.08 mag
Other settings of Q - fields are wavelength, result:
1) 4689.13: 14.6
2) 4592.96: 17.97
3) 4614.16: 19.15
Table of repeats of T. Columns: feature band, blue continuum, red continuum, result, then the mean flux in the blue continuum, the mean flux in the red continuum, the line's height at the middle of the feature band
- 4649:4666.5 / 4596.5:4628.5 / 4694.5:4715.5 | 0.08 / 17.6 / 17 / 17.3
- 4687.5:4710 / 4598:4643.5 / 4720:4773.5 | 0.03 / 17.4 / 17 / 17.2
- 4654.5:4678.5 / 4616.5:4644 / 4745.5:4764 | 0.12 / 17.3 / 17.7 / 17.4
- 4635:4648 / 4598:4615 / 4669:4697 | 0.07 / 17.8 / 15.8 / 16.9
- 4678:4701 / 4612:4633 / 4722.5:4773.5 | 0.06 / 18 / 16.9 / 17.4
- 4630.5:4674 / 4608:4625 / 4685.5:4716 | 0.11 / 18.3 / 16.8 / 17.7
